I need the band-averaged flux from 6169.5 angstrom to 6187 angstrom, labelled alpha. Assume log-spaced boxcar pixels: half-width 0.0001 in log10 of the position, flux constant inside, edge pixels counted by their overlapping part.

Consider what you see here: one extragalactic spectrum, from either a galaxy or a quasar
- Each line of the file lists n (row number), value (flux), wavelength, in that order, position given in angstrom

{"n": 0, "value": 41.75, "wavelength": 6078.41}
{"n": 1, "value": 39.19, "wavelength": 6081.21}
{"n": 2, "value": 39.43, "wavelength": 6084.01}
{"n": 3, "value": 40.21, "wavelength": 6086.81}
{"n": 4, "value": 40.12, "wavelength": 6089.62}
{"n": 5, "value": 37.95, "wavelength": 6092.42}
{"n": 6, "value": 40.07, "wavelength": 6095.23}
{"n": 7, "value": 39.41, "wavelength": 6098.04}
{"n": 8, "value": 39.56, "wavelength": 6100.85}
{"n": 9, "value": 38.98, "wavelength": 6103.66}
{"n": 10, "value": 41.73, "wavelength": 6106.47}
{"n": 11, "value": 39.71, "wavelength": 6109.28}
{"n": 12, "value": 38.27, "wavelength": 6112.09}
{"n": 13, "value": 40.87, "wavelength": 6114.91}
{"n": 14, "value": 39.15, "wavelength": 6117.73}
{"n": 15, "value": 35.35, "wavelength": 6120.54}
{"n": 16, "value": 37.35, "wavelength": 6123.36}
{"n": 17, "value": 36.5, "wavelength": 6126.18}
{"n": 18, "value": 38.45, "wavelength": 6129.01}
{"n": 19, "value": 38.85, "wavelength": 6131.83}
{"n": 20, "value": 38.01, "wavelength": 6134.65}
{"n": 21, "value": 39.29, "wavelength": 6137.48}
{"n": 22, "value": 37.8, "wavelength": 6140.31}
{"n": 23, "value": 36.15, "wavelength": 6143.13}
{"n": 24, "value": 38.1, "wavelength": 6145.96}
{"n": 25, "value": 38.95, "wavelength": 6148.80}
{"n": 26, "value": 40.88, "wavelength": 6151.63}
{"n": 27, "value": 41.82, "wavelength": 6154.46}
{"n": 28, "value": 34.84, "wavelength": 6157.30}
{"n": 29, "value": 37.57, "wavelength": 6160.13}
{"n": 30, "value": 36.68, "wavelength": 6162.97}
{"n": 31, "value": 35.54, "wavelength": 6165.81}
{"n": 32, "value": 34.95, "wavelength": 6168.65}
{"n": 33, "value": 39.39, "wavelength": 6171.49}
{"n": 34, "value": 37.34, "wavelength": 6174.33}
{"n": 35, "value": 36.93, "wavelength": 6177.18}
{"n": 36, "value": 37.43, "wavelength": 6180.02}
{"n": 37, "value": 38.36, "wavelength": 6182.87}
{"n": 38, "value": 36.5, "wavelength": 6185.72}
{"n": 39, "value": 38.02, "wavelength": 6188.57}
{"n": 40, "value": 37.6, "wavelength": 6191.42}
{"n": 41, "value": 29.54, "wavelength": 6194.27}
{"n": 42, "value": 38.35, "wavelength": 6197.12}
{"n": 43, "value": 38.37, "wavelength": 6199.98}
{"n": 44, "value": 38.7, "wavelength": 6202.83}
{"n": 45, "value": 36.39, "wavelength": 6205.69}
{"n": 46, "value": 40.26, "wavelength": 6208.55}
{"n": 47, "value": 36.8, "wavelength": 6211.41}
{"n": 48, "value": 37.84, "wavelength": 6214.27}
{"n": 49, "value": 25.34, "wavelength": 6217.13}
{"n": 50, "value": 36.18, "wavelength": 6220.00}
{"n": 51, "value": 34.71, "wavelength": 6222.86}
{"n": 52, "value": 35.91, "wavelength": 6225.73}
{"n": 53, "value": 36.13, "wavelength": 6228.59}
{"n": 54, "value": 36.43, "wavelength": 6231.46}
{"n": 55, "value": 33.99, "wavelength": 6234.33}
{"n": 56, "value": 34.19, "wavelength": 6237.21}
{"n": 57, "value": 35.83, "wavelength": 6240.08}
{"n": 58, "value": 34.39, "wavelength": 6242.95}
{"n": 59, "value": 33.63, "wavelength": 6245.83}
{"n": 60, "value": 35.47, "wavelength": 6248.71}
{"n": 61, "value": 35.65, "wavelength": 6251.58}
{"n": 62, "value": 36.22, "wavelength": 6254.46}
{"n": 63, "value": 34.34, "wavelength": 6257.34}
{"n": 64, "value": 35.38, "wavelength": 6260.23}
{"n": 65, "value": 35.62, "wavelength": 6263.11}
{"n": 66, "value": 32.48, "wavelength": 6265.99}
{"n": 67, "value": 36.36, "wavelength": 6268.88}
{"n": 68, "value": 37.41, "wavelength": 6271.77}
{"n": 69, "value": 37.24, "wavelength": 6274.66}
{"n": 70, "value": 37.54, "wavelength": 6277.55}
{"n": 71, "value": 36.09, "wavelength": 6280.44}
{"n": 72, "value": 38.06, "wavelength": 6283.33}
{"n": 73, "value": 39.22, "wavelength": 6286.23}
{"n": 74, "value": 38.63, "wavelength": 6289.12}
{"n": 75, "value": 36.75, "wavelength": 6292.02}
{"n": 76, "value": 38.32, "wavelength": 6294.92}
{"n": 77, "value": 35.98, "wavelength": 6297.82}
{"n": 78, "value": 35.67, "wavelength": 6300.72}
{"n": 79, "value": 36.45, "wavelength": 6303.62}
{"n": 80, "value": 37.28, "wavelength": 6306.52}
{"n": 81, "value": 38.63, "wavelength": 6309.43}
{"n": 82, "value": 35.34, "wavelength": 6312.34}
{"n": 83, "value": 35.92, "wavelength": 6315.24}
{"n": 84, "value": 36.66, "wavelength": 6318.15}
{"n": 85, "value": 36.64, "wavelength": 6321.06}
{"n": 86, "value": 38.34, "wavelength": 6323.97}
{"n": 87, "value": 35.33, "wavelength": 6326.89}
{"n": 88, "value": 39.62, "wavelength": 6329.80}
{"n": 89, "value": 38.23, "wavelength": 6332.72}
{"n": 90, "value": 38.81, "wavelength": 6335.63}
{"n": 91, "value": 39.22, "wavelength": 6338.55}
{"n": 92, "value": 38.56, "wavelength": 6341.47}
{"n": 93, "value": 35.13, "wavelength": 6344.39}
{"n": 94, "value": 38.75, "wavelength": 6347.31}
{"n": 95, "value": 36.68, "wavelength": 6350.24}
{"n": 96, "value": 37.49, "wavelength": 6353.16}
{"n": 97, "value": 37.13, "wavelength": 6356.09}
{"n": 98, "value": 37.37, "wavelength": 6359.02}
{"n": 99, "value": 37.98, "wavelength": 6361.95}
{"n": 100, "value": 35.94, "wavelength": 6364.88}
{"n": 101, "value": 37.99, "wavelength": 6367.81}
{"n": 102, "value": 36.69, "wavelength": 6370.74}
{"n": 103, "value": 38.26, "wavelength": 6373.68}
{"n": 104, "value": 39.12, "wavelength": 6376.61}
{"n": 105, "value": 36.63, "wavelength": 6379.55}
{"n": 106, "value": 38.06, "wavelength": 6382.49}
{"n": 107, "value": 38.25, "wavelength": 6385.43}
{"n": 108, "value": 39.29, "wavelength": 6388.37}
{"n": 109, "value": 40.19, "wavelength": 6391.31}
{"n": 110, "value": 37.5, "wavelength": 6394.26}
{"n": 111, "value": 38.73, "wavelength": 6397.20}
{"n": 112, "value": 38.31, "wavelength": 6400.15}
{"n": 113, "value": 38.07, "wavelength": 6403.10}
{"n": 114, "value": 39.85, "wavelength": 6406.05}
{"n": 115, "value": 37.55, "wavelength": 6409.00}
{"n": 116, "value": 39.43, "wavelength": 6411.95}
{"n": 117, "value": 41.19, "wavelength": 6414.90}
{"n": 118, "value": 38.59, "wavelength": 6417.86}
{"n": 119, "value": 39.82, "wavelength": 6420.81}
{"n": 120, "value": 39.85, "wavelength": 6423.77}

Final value 37.6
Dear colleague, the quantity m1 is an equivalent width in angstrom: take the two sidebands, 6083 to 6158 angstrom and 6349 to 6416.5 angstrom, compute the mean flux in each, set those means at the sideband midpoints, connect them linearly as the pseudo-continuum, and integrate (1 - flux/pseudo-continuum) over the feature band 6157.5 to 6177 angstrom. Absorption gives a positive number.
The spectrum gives 1.0 angstrom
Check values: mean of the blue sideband 38.8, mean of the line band 36.8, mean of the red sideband 38.2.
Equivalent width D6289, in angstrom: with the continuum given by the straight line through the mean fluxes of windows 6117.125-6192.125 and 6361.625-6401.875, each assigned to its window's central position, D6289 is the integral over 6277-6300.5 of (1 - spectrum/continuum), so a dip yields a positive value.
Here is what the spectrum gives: 0.3 angstrom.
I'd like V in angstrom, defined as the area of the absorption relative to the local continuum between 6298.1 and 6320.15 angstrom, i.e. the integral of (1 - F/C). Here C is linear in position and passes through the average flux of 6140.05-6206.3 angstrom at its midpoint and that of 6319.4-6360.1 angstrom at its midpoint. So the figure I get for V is 0.6 angstrom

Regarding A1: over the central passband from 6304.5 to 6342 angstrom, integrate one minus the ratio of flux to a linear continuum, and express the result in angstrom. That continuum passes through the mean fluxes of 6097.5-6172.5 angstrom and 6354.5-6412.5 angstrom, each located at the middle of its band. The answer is 0.6 angstrom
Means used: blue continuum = 38.3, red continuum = 38.1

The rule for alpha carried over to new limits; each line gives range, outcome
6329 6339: 38.9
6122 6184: 37.8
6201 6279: 35.6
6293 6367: 37.3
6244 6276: 35.4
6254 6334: 36.8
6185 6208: 36.8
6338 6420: 38.1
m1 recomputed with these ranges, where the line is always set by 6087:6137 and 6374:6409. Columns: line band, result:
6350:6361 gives 0.4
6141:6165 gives 0.5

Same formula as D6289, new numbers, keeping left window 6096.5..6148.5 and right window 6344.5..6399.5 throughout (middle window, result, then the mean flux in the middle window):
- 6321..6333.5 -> 0.1 angstrom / 37.7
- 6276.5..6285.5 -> 0.2 angstrom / 37.4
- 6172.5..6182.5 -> 0.2 angstrom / 37.4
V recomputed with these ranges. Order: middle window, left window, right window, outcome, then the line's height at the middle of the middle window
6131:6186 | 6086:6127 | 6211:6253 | -0.8 angstrom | 37.3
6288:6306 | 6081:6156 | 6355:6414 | 0.7 angstrom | 38.4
